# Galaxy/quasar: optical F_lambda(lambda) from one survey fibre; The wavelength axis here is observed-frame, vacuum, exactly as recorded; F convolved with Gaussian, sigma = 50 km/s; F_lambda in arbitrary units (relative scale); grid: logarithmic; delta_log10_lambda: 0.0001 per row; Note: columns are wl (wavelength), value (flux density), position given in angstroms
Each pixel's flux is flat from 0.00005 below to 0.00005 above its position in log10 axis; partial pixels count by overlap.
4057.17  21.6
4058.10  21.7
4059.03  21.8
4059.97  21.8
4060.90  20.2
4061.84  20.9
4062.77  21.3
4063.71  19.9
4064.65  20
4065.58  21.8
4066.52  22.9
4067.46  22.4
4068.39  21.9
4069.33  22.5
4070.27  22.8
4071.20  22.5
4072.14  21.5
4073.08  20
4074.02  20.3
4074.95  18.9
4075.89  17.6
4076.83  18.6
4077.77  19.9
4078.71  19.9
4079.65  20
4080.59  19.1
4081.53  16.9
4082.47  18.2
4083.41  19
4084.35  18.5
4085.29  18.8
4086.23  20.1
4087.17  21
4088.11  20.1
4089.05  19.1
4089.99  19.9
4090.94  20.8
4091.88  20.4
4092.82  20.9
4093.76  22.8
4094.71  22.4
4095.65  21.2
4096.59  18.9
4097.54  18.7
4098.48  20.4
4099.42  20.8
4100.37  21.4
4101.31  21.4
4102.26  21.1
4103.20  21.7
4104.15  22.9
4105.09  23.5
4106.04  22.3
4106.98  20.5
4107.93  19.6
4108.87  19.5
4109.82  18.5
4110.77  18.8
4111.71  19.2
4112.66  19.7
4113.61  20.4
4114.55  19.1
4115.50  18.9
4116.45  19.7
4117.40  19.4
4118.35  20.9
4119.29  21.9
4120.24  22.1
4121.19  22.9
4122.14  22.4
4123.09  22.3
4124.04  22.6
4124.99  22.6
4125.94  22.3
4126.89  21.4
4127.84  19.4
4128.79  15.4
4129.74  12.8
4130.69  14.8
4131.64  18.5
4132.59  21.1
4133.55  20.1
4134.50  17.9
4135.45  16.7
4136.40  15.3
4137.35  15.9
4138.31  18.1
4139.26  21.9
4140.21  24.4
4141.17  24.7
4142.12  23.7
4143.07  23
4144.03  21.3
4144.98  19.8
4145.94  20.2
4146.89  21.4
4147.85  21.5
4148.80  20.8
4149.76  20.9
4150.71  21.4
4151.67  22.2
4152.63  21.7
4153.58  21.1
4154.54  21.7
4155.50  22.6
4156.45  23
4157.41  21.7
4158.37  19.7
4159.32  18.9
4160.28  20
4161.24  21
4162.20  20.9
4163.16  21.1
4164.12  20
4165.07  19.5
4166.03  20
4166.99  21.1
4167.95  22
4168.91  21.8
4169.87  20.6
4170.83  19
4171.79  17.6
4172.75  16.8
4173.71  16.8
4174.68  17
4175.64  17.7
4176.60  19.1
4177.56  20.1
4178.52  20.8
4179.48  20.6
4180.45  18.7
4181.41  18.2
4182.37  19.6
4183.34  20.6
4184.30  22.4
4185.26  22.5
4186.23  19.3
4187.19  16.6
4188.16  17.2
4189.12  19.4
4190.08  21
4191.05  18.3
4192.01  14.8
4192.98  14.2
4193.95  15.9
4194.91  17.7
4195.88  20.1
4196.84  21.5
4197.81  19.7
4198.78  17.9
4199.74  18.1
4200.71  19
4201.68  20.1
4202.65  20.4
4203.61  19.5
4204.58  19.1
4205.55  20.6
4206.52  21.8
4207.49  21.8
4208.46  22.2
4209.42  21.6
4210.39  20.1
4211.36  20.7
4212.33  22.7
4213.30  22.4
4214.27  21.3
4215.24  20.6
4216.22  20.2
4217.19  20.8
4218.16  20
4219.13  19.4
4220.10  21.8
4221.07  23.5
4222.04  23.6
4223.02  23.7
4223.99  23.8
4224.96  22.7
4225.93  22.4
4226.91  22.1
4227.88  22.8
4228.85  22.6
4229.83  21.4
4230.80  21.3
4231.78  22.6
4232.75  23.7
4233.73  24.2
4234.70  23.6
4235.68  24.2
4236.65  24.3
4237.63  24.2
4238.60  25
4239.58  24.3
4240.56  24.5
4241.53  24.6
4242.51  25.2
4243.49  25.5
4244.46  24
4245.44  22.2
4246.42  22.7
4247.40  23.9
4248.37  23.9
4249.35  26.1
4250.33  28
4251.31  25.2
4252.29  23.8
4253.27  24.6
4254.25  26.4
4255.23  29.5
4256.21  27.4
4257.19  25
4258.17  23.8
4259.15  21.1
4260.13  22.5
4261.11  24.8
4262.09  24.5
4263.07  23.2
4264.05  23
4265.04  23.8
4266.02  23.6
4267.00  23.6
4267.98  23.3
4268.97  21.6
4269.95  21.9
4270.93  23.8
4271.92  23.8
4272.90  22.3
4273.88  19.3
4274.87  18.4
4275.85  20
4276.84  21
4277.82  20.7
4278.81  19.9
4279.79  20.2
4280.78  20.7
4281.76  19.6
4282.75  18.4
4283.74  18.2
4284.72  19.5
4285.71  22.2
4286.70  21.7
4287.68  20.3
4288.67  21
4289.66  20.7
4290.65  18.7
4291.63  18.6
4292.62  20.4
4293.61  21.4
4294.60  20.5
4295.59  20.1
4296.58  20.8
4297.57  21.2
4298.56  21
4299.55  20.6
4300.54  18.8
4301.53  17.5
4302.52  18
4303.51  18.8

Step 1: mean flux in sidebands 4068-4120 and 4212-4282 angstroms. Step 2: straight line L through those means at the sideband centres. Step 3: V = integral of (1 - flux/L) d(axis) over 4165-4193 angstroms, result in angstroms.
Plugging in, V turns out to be 3.4 angstroms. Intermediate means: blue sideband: 20.3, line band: 19.2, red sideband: 23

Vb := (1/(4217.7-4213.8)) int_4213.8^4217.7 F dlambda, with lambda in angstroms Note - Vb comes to 20.7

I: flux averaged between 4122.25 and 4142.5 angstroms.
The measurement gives 19.6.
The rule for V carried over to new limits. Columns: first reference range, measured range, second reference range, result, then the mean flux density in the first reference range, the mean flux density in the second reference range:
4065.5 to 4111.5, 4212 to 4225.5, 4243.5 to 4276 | 0.63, 20.4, 23.7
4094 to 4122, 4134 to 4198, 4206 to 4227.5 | 4.09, 20.7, 21.8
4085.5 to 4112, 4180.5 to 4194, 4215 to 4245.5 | 2.16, 20.6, 23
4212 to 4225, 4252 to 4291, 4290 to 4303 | -3.23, 21.9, 19.8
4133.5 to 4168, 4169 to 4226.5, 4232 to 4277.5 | 5.68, 20.7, 23.8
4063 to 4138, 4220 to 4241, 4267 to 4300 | -2.85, 20.1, 20.7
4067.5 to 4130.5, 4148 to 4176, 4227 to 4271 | 1.96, 20.3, 24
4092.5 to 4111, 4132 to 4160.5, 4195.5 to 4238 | 0.55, 20.9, 21.6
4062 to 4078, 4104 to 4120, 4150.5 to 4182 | 0.23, 20.9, 20.1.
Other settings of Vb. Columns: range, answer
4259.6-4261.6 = 23.6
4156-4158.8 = 21.4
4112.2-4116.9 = 19.6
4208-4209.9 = 22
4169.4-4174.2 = 18.1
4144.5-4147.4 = 20.5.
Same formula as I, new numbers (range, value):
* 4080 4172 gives 20.4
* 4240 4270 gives 24.3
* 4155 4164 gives 20.9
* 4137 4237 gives 20.7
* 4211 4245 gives 22.9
